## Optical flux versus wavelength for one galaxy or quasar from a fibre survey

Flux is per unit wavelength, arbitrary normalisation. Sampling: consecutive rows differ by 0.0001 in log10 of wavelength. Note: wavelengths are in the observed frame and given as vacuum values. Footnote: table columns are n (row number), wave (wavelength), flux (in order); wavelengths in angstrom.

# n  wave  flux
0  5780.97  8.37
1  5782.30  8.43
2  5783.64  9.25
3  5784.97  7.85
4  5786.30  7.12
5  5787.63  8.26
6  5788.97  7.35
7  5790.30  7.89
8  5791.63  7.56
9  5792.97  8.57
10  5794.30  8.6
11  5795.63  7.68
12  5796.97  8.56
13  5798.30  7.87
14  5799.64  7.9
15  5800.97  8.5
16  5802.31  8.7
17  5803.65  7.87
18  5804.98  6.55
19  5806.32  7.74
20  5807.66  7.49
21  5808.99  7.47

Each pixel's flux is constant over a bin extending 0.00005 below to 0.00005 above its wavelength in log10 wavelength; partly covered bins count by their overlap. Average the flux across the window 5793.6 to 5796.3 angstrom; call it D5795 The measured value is 8.16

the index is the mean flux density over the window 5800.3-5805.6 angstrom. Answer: 7.92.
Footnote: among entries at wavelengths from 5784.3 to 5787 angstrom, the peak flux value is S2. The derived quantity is 7.85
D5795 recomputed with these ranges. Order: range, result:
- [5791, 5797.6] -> 8.19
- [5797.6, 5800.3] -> 7.89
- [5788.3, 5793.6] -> 7.83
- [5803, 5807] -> 7.39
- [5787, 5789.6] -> 7.78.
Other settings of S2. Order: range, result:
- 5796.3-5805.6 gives 8.7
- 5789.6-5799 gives 8.6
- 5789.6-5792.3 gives 7.89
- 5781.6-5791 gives 9.25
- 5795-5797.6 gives 8.56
